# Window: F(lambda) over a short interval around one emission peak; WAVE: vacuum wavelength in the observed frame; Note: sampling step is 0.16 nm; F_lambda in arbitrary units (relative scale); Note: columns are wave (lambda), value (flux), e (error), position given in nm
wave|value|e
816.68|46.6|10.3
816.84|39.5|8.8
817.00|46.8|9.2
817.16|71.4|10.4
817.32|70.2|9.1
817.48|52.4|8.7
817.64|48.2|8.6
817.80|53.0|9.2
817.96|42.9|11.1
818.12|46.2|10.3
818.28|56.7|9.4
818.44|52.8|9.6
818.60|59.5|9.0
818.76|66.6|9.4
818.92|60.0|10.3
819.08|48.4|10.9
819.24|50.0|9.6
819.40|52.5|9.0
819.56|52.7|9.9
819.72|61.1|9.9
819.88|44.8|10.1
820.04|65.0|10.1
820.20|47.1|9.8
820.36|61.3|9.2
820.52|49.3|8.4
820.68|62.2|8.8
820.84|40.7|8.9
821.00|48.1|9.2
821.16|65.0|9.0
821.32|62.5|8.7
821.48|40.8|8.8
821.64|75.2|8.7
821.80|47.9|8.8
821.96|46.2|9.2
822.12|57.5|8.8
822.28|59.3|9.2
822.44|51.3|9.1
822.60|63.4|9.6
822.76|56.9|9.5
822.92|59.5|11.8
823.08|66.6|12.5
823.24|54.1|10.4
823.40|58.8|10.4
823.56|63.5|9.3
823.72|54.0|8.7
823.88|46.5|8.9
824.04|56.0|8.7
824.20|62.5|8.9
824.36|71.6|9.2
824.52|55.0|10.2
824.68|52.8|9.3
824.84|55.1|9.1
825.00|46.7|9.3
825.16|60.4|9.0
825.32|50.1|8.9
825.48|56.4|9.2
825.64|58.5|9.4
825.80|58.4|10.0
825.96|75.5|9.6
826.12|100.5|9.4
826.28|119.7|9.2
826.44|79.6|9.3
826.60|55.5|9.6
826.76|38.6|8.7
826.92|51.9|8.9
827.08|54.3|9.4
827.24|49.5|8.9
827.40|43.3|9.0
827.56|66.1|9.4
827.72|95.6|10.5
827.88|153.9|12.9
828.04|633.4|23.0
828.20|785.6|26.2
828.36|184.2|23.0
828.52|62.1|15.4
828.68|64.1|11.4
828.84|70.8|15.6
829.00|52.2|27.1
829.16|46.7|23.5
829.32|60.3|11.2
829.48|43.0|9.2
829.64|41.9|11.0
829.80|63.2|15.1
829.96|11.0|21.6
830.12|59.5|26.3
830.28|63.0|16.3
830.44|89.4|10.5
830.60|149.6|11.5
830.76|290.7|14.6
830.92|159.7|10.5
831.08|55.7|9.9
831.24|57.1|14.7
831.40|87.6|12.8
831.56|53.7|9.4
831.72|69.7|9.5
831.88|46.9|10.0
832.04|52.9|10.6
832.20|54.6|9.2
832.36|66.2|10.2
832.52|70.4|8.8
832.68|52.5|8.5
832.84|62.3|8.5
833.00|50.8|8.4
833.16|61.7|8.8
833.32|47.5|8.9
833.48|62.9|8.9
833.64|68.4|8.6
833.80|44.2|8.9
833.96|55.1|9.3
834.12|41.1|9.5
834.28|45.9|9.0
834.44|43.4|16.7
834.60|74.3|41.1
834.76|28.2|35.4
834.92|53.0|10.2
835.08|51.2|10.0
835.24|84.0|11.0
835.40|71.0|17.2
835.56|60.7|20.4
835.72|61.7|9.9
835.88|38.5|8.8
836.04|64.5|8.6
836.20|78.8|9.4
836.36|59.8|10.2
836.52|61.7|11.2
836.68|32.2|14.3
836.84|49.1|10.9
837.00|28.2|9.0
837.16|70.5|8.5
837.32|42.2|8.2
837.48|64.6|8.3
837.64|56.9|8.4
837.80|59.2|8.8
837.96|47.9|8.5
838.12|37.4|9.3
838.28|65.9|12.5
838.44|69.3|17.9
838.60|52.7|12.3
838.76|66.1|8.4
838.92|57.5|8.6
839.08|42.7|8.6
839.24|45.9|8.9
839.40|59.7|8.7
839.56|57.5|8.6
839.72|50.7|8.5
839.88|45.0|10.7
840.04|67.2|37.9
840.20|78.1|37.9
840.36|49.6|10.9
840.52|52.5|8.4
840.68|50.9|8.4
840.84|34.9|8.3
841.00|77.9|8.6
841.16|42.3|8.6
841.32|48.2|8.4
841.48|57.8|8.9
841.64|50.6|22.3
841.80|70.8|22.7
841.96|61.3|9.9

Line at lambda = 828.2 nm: H-alpha 6563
